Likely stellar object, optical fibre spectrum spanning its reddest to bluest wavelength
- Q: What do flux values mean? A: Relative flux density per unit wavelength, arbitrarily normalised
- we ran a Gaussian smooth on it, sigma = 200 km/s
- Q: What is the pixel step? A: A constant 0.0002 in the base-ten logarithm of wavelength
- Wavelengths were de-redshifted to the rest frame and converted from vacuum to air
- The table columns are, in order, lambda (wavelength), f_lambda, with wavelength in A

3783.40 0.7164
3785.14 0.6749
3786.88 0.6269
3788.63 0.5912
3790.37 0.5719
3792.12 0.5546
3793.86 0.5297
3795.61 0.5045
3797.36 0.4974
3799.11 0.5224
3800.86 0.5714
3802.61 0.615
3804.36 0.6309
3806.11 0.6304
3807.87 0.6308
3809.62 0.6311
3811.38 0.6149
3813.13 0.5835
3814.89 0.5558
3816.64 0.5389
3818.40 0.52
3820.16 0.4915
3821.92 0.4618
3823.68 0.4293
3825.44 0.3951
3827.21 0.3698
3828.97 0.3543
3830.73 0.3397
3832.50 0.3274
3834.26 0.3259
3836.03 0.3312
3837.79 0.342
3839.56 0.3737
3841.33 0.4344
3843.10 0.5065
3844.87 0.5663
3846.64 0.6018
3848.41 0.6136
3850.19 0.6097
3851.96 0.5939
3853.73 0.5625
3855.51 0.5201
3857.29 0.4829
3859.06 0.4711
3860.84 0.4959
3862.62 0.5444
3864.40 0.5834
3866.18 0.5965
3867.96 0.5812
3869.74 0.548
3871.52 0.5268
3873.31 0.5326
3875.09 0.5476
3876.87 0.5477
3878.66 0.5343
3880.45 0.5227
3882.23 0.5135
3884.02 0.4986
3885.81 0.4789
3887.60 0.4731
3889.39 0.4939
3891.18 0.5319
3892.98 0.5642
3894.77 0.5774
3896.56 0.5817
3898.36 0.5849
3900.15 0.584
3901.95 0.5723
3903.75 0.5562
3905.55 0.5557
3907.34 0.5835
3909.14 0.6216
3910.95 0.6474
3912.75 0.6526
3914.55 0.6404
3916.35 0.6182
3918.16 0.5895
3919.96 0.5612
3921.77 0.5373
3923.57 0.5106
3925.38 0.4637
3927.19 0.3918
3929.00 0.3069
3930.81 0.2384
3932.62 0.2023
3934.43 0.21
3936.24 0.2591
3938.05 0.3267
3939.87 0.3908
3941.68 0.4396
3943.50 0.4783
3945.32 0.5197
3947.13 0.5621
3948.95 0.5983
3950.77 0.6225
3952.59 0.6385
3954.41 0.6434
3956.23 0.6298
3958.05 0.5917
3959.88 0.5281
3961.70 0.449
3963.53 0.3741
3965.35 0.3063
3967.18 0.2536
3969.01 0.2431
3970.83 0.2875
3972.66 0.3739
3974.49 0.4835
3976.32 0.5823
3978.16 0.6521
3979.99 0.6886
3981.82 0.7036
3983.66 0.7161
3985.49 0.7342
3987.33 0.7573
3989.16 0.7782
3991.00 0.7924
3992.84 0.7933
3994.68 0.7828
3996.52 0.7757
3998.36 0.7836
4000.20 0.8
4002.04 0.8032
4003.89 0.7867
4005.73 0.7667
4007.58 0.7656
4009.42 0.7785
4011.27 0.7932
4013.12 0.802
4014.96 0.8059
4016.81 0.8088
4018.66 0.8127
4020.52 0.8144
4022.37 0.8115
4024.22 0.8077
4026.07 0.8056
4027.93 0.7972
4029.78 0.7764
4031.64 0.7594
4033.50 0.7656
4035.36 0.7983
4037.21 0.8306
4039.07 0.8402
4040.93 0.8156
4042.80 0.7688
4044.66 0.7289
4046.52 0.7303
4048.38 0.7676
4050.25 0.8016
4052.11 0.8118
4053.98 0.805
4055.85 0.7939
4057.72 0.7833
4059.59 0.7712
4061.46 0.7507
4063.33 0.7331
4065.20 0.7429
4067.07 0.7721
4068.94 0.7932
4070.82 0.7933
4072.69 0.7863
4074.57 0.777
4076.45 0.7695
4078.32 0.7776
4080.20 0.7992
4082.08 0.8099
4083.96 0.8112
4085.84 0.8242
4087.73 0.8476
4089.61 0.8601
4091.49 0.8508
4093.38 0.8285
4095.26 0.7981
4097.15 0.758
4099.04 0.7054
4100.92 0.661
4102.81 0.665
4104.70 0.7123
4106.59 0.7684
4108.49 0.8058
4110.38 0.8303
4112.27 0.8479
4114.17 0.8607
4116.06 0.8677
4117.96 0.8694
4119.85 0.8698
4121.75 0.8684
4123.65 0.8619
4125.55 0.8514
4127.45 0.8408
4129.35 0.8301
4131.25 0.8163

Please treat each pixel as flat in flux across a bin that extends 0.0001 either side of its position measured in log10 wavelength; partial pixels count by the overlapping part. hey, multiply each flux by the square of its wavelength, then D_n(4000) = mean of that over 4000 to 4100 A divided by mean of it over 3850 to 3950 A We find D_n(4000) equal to 1.67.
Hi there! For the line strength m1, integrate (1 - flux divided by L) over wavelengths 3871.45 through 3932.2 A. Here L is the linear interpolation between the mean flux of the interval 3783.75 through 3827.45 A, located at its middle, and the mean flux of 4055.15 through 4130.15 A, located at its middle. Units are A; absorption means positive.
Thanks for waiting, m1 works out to 10.0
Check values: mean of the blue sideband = 0.554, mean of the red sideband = 0.799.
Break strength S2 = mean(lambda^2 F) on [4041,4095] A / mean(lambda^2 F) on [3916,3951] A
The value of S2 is 1.94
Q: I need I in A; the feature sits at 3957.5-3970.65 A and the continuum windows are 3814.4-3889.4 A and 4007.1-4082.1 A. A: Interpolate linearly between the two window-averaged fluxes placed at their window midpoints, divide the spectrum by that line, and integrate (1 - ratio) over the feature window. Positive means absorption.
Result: 5.58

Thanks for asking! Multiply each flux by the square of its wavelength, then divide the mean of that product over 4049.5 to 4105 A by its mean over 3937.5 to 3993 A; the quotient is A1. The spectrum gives 1.5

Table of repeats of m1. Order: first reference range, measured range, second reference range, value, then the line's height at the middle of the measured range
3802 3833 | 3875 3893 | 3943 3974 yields -0.82 A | 0.493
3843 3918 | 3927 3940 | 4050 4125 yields 7.14 A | 0.619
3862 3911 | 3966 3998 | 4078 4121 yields 2.60 A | 0.664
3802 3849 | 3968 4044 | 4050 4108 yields -3.81 A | 0.695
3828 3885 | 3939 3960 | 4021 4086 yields 2.64 A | 0.634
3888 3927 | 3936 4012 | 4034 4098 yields 7.74 A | 0.662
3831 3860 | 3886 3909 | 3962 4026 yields -0.33 A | 0.547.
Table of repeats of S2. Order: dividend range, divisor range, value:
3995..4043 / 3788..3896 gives 1.69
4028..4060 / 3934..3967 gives 1.73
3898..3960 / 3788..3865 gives 1.05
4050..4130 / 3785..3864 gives 1.78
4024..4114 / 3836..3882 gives 1.66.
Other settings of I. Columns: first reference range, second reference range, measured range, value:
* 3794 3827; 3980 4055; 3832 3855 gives 4.0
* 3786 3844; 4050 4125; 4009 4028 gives -2.2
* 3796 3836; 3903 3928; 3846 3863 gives -0.8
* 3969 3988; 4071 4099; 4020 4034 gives -2.3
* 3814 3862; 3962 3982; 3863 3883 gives -3.8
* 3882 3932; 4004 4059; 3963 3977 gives 6.4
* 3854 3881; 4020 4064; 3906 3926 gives 0.7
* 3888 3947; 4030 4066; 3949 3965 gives 0.7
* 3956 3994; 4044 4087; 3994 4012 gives -4.5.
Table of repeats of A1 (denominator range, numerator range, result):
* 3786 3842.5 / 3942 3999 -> 1.27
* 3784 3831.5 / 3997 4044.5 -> 1.65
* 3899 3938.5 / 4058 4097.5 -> 1.77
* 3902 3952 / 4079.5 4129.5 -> 1.82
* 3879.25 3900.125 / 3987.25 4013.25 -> 1.56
